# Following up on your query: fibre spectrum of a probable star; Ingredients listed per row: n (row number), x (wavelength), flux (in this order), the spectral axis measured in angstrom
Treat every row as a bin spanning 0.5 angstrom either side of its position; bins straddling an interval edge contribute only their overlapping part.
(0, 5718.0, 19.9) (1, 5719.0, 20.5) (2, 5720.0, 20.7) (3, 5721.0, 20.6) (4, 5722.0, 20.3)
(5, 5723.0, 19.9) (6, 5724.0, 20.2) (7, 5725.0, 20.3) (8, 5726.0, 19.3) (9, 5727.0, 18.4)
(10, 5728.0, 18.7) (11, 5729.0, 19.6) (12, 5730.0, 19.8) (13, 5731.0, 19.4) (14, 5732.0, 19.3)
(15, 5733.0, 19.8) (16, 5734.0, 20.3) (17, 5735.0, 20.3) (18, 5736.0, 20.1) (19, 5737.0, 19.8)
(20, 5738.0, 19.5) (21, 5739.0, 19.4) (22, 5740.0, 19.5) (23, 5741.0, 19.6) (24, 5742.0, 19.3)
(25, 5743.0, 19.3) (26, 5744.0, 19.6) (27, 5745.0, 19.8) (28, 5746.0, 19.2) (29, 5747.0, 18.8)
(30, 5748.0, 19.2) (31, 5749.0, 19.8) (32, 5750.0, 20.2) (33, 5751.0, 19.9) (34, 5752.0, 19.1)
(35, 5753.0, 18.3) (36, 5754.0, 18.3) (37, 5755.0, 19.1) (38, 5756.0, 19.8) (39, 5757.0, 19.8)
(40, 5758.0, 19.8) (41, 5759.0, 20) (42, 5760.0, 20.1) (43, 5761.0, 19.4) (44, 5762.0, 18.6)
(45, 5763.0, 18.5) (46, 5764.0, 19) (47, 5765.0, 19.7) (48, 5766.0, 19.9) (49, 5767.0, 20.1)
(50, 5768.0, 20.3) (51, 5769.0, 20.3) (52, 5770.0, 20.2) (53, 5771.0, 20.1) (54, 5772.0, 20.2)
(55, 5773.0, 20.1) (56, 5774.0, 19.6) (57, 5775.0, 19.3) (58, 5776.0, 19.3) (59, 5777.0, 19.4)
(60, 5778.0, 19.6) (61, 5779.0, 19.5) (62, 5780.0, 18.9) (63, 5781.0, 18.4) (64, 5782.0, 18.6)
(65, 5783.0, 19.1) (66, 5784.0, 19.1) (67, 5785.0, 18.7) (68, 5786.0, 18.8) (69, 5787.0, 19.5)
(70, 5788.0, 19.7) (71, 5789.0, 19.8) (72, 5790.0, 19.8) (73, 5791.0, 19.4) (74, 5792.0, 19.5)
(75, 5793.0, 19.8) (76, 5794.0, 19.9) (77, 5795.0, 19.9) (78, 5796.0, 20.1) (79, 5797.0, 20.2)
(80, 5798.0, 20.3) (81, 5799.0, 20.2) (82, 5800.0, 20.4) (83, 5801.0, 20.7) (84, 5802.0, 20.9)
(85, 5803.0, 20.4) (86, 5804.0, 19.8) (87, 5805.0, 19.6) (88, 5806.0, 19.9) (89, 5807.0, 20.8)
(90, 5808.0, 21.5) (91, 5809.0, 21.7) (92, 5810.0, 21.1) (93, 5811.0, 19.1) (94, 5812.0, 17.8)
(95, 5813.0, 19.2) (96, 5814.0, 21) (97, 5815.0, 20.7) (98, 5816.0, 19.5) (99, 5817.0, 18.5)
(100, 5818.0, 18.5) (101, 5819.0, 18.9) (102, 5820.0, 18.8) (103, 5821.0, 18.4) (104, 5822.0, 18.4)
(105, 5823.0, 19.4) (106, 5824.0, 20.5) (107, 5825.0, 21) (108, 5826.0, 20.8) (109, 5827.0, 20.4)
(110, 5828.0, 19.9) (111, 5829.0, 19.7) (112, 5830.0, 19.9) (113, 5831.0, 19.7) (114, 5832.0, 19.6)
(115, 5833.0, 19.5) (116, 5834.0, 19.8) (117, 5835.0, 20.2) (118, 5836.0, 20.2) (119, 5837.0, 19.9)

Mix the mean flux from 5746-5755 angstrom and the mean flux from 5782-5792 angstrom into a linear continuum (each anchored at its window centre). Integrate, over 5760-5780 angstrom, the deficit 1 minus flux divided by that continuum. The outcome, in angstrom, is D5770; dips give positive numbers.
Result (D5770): -0.4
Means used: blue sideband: 19.2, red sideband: 19.3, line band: 19.6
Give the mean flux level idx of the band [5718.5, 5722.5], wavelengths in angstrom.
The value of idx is 20.5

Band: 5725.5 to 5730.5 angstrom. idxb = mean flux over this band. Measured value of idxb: 19.2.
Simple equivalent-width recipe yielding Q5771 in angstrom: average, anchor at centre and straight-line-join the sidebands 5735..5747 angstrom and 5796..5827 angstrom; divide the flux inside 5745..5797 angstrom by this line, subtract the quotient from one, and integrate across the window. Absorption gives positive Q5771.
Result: 0.6 angstrom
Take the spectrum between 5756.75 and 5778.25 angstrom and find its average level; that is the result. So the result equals 19.7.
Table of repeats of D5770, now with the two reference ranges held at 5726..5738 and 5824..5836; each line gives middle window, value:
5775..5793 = 0.5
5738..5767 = 0.4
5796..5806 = -0.2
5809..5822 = 0.4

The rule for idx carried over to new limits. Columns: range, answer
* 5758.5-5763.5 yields 19.3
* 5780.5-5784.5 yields 18.8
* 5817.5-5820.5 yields 18.7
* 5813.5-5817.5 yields 19.9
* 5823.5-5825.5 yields 20.8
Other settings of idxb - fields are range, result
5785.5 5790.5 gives 19.5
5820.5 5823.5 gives 18.7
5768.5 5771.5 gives 20.2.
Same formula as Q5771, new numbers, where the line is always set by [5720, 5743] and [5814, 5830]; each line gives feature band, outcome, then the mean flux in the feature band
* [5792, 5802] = -0.27 angstrom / 20.2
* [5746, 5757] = 0.23 angstrom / 19.3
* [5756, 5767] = 0.09 angstrom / 19.5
